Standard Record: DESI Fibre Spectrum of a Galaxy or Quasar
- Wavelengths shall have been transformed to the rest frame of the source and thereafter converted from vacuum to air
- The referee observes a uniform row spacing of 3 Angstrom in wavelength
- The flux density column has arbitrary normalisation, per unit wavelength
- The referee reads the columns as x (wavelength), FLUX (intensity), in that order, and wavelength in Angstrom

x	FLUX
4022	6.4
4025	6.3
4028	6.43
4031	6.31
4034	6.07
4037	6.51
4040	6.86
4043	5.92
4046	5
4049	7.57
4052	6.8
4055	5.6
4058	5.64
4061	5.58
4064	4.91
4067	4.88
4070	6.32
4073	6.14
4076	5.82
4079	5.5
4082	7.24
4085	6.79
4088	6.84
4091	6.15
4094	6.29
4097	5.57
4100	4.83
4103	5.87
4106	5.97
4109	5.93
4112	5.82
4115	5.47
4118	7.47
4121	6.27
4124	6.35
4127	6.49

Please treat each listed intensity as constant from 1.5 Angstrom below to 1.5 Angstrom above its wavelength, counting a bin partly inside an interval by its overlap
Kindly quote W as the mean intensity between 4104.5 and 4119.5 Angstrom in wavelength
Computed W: 6.13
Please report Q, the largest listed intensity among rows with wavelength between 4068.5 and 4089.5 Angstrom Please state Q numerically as 7.24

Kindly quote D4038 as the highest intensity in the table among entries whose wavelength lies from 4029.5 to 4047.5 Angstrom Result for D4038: 6.86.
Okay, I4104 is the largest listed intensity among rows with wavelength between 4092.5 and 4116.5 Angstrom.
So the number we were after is 6.29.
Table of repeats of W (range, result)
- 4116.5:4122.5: 6.87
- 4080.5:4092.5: 6.75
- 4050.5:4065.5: 5.71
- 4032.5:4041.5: 6.48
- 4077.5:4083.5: 6.37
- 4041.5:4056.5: 6.18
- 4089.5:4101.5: 5.71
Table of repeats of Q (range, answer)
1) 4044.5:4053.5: 7.57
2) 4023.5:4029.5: 6.43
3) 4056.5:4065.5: 5.64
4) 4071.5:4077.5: 6.14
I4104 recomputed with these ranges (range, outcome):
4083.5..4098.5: 6.84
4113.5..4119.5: 7.47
